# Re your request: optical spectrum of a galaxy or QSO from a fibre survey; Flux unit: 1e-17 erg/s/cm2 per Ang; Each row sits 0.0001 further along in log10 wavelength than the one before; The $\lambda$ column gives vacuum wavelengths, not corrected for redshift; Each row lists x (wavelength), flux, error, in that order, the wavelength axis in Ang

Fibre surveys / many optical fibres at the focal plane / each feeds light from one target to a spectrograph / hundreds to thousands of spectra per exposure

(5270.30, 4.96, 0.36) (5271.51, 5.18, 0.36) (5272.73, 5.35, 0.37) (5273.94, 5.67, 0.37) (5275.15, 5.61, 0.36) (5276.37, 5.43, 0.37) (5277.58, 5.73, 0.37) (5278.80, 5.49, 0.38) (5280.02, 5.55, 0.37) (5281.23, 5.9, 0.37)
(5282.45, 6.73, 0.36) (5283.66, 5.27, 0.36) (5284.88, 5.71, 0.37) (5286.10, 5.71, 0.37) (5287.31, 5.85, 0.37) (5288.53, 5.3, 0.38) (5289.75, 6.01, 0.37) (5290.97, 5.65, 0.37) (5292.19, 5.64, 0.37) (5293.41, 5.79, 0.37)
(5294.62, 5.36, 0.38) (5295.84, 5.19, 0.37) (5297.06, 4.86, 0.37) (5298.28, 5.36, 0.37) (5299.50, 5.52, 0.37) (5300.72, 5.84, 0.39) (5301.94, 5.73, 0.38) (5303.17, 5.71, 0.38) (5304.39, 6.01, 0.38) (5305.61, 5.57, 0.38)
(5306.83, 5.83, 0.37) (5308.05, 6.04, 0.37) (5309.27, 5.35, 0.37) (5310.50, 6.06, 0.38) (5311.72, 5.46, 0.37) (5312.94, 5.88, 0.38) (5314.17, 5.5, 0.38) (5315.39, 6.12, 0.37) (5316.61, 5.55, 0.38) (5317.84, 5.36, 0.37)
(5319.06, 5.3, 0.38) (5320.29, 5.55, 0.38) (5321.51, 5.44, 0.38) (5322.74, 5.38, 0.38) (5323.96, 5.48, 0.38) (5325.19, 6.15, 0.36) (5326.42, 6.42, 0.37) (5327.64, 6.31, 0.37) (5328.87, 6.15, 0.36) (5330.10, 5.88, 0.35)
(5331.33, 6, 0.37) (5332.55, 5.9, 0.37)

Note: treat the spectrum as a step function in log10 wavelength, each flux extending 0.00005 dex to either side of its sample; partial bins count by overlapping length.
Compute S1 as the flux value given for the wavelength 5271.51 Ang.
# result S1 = 5.18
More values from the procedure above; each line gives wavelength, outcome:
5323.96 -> 5.48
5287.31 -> 5.85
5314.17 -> 5.5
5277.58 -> 5.73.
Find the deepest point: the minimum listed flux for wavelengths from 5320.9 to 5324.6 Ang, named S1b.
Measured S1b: 5.38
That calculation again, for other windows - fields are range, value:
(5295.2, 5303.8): 4.86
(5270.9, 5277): 5.18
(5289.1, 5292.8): 5.64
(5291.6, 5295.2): 5.36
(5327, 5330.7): 5.88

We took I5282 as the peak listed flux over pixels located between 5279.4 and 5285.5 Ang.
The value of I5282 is 6.73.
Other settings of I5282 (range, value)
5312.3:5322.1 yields 6.12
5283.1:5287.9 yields 5.85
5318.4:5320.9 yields 5.55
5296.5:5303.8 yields 5.84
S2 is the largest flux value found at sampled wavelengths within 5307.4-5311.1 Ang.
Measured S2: 6.06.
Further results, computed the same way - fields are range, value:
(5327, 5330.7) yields 6.31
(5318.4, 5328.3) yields 6.42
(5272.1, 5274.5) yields 5.67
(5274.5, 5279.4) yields 5.73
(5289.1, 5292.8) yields 6.01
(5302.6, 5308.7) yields 6.04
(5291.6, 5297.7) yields 5.79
